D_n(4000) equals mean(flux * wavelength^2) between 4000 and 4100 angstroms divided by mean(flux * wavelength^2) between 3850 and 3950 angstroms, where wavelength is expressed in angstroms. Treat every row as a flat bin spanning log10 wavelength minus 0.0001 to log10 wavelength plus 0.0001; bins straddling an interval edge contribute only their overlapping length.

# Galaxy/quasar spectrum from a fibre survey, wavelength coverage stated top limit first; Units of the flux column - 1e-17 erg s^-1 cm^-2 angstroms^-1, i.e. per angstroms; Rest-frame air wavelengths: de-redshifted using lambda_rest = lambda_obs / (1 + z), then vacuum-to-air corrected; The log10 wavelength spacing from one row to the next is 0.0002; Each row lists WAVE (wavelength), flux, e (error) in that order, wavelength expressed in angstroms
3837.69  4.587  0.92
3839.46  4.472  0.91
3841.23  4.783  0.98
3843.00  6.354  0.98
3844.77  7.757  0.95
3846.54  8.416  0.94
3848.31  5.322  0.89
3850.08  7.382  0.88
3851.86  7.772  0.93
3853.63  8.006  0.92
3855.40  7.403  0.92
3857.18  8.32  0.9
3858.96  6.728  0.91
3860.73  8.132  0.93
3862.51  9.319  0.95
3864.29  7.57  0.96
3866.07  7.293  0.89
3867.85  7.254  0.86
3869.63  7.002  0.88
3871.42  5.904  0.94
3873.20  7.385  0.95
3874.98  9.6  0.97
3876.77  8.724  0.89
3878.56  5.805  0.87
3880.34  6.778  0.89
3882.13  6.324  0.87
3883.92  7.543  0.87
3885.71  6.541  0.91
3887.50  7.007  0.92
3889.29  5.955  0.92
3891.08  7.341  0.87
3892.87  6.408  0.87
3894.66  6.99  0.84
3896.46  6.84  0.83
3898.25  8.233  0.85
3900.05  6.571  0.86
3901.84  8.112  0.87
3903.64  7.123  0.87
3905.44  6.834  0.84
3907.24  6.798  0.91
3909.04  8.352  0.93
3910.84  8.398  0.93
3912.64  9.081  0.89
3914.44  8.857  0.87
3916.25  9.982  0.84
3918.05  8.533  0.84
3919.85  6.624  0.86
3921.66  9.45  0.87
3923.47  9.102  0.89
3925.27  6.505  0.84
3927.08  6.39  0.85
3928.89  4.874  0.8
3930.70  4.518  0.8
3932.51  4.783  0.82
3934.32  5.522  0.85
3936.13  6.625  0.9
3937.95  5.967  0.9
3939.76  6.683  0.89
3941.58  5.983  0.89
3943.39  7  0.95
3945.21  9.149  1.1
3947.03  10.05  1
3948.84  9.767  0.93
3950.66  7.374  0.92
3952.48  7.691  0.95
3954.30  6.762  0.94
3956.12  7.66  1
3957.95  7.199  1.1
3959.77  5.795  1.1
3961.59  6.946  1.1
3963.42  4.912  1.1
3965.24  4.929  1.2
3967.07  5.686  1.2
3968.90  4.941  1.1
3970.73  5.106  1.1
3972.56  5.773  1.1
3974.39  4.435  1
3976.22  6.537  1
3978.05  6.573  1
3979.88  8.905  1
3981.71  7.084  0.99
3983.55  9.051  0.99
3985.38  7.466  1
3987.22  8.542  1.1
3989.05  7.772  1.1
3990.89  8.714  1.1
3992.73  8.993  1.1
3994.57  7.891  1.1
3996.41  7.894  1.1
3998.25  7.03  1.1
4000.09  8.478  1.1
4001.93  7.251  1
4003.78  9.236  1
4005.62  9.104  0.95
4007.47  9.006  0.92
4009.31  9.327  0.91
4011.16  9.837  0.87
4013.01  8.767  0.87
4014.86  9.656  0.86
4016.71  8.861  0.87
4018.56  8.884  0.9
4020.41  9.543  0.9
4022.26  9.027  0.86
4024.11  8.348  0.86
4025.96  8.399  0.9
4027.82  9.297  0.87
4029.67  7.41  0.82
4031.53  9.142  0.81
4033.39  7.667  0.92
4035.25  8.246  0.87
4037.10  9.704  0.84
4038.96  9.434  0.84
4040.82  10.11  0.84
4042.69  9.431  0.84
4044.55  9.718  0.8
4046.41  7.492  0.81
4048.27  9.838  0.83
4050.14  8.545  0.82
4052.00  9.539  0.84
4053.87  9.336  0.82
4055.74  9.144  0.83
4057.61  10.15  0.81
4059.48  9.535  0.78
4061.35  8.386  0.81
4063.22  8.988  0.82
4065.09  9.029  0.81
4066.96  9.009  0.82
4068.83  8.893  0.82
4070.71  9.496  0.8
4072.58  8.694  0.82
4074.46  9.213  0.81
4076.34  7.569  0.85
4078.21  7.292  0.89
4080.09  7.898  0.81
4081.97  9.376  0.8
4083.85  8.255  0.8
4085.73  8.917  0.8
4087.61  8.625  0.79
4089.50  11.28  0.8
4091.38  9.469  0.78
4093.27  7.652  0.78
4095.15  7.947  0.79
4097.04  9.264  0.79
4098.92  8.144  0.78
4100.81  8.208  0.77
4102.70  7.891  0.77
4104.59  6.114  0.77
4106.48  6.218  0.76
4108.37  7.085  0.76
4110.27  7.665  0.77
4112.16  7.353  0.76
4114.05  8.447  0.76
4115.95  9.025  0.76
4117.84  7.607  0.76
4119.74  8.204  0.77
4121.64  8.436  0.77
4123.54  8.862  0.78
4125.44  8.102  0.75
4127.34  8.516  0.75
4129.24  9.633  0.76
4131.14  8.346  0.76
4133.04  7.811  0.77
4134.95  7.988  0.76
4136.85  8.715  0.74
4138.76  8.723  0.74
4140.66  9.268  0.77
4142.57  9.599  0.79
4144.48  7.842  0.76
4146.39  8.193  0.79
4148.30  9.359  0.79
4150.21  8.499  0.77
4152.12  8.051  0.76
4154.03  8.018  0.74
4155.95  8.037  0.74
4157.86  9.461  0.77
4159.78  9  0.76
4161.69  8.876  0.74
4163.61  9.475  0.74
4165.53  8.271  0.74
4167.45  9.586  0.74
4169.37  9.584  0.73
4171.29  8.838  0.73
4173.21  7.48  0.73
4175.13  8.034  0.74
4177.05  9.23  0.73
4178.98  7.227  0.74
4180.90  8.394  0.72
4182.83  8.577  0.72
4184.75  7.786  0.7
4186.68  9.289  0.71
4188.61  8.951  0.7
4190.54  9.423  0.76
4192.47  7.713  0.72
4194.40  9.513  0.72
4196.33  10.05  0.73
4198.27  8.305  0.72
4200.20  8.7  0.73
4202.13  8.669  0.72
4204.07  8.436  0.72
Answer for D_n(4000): 1.3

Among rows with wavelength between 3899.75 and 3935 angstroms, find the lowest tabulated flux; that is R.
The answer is 4.518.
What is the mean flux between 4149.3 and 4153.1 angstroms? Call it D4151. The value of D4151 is 8.28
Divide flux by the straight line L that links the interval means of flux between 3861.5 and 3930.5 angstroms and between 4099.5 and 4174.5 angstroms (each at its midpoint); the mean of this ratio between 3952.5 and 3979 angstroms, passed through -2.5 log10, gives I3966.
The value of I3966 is 0.27 mag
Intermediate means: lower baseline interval 7.43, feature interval 6.01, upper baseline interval 8.37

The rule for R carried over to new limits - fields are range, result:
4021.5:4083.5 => 7.292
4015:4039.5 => 7.41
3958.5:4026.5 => 4.435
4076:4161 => 6.114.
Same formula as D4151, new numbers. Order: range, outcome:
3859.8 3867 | 8.07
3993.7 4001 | 7.82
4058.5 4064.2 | 8.98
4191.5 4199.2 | 8.89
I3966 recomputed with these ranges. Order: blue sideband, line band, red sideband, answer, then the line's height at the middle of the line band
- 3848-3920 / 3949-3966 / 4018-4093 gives 0.20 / 8.12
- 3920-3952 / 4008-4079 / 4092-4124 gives -0.19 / 7.57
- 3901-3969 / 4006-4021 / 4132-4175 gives -0.20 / 7.69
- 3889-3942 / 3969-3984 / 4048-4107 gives 0.19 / 7.72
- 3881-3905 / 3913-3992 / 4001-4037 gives 0.11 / 7.85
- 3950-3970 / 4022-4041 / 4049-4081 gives -0.09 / 8.06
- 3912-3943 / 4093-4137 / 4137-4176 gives 0.05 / 8.4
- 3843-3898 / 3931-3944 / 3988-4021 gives 0.31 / 7.98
